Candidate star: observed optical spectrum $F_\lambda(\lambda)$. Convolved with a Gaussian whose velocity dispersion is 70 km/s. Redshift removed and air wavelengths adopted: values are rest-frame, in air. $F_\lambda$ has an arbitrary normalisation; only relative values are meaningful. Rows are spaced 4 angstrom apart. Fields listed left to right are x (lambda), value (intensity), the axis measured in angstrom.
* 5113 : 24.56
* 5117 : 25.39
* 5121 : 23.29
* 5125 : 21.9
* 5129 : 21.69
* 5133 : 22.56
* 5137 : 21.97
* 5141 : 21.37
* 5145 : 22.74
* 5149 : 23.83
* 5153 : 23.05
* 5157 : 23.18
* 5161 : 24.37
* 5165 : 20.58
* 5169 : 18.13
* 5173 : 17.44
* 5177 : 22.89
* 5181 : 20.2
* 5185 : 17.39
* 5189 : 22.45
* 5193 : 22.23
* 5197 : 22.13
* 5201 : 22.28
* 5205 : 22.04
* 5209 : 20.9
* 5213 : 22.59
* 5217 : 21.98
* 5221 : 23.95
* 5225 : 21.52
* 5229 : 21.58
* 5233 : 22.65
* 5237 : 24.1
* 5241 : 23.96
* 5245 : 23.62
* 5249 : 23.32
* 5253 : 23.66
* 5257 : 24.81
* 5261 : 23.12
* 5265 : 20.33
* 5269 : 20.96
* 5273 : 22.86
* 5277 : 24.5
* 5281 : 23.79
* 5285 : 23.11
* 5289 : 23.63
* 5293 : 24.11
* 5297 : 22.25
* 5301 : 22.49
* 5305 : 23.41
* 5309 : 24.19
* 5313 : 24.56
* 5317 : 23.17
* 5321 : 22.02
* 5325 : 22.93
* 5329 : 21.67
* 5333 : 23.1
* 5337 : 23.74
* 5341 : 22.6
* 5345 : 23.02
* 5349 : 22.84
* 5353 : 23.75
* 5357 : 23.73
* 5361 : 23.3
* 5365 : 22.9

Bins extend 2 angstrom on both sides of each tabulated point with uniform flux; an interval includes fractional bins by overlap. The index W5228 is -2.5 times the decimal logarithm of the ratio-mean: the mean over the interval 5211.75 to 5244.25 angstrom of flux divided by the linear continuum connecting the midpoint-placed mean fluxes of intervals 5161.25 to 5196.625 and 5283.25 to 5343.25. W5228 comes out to -0.068 mag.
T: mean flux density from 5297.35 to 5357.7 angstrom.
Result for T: 23.1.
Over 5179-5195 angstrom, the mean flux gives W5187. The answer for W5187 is 20.6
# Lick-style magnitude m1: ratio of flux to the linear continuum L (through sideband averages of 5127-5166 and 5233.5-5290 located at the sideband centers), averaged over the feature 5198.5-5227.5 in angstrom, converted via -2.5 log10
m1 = 0.04 mag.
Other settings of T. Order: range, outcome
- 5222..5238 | 22.5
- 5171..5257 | 22.1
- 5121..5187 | 21.5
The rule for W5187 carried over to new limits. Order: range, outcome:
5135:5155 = 22.6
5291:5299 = 23.2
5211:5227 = 22.5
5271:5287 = 23.6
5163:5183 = 19.8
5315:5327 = 22.7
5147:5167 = 23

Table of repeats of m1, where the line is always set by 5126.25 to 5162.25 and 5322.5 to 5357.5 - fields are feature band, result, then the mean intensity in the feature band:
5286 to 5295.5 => -0.04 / 23.7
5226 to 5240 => 0.00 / 22.8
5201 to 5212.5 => 0.05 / 21.8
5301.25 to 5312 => -0.03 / 23.7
